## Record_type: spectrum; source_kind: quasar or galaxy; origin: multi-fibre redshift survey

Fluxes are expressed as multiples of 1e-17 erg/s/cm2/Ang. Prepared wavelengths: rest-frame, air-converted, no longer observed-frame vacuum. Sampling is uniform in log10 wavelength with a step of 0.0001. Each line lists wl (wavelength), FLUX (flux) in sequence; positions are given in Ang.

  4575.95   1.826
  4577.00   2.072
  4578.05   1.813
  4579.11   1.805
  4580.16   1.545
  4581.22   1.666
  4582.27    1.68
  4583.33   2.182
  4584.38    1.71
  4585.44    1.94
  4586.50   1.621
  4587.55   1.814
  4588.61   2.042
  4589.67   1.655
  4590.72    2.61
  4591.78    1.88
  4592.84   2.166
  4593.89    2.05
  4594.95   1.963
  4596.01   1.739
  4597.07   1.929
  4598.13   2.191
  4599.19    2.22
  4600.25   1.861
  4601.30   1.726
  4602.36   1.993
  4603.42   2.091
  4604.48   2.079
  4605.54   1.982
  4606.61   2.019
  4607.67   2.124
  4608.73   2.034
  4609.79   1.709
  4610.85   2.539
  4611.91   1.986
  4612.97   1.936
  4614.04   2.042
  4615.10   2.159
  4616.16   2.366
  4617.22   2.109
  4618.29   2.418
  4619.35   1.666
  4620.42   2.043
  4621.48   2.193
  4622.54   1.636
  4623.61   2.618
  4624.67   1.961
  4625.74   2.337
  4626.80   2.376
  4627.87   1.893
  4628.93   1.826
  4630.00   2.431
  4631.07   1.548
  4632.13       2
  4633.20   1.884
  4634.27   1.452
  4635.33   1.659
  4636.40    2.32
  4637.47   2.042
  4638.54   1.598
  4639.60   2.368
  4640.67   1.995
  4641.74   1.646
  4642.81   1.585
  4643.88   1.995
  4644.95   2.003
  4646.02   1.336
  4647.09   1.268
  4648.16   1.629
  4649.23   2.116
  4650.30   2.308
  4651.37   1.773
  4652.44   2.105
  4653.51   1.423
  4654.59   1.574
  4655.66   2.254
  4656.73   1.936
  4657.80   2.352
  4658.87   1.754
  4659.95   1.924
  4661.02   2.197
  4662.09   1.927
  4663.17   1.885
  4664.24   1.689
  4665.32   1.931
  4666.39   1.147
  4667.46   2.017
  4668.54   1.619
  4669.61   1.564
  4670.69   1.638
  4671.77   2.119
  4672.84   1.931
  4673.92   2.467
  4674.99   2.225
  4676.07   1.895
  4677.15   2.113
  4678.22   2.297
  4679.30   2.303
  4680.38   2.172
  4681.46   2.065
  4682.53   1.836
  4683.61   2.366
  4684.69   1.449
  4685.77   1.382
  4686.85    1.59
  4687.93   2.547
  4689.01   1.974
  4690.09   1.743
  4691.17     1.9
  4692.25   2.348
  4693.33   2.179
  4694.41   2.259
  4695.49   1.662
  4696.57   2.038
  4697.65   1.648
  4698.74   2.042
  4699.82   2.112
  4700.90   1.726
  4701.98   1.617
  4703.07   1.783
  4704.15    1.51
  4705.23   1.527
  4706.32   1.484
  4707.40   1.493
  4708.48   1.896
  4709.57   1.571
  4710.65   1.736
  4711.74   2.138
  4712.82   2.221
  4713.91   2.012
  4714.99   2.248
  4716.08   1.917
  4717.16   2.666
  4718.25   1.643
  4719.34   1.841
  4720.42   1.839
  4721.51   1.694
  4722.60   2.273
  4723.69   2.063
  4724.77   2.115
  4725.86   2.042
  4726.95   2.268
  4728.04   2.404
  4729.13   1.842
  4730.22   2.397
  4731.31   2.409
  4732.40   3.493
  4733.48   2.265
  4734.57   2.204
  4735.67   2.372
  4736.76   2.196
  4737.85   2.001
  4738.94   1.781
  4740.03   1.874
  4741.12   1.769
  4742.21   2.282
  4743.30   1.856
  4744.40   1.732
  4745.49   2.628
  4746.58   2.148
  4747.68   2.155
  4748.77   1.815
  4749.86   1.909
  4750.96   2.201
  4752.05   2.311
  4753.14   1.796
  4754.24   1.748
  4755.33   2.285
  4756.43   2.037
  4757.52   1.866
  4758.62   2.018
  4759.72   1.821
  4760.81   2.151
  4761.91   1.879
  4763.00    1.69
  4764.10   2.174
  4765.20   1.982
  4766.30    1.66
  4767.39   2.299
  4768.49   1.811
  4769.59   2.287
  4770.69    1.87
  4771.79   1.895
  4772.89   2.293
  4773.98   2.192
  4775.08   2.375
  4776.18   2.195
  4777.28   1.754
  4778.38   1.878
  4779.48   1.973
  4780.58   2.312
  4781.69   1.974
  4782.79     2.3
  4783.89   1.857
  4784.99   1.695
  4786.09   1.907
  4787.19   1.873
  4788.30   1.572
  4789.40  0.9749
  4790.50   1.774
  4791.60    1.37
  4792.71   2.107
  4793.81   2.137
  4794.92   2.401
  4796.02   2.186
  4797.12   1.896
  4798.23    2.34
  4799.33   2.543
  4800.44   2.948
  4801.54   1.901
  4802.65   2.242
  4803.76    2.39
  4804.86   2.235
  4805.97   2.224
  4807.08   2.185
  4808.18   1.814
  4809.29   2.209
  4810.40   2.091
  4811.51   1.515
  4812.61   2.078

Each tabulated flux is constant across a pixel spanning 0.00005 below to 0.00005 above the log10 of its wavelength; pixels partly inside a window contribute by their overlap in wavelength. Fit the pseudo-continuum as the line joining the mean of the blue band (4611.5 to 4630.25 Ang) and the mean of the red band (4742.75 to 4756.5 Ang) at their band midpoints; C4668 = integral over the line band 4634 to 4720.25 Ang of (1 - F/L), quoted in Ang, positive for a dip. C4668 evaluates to 7.59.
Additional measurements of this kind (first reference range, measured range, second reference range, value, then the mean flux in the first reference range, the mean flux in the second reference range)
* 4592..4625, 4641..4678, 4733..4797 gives 3.0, 2.05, 2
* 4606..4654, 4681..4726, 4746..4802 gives 1.8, 1.97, 2.01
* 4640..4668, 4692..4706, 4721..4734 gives 1.6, 1.84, 2.27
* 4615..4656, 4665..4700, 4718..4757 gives 1.1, 1.94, 2.11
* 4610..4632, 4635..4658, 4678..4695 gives 2.2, 2.1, 2.02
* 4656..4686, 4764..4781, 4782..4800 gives -1.0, 1.94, 1.94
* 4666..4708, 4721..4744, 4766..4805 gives -2.4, 1.89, 2.04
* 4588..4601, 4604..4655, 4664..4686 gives 0.5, 2.02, 1.93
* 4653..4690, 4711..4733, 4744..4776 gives -2.0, 1.93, 2.04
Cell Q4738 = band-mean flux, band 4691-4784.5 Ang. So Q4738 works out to 2.02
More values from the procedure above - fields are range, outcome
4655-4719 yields 1.93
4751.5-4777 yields 2.03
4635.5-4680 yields 1.91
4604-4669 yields 1.95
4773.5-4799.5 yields 1.97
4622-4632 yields 2.07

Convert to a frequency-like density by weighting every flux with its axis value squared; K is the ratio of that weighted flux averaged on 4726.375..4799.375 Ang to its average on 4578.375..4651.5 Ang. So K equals 1.11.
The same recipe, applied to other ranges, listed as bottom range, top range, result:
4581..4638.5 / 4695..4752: 1.06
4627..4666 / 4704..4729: 1.07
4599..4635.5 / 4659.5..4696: 0.99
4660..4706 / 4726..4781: 1.13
